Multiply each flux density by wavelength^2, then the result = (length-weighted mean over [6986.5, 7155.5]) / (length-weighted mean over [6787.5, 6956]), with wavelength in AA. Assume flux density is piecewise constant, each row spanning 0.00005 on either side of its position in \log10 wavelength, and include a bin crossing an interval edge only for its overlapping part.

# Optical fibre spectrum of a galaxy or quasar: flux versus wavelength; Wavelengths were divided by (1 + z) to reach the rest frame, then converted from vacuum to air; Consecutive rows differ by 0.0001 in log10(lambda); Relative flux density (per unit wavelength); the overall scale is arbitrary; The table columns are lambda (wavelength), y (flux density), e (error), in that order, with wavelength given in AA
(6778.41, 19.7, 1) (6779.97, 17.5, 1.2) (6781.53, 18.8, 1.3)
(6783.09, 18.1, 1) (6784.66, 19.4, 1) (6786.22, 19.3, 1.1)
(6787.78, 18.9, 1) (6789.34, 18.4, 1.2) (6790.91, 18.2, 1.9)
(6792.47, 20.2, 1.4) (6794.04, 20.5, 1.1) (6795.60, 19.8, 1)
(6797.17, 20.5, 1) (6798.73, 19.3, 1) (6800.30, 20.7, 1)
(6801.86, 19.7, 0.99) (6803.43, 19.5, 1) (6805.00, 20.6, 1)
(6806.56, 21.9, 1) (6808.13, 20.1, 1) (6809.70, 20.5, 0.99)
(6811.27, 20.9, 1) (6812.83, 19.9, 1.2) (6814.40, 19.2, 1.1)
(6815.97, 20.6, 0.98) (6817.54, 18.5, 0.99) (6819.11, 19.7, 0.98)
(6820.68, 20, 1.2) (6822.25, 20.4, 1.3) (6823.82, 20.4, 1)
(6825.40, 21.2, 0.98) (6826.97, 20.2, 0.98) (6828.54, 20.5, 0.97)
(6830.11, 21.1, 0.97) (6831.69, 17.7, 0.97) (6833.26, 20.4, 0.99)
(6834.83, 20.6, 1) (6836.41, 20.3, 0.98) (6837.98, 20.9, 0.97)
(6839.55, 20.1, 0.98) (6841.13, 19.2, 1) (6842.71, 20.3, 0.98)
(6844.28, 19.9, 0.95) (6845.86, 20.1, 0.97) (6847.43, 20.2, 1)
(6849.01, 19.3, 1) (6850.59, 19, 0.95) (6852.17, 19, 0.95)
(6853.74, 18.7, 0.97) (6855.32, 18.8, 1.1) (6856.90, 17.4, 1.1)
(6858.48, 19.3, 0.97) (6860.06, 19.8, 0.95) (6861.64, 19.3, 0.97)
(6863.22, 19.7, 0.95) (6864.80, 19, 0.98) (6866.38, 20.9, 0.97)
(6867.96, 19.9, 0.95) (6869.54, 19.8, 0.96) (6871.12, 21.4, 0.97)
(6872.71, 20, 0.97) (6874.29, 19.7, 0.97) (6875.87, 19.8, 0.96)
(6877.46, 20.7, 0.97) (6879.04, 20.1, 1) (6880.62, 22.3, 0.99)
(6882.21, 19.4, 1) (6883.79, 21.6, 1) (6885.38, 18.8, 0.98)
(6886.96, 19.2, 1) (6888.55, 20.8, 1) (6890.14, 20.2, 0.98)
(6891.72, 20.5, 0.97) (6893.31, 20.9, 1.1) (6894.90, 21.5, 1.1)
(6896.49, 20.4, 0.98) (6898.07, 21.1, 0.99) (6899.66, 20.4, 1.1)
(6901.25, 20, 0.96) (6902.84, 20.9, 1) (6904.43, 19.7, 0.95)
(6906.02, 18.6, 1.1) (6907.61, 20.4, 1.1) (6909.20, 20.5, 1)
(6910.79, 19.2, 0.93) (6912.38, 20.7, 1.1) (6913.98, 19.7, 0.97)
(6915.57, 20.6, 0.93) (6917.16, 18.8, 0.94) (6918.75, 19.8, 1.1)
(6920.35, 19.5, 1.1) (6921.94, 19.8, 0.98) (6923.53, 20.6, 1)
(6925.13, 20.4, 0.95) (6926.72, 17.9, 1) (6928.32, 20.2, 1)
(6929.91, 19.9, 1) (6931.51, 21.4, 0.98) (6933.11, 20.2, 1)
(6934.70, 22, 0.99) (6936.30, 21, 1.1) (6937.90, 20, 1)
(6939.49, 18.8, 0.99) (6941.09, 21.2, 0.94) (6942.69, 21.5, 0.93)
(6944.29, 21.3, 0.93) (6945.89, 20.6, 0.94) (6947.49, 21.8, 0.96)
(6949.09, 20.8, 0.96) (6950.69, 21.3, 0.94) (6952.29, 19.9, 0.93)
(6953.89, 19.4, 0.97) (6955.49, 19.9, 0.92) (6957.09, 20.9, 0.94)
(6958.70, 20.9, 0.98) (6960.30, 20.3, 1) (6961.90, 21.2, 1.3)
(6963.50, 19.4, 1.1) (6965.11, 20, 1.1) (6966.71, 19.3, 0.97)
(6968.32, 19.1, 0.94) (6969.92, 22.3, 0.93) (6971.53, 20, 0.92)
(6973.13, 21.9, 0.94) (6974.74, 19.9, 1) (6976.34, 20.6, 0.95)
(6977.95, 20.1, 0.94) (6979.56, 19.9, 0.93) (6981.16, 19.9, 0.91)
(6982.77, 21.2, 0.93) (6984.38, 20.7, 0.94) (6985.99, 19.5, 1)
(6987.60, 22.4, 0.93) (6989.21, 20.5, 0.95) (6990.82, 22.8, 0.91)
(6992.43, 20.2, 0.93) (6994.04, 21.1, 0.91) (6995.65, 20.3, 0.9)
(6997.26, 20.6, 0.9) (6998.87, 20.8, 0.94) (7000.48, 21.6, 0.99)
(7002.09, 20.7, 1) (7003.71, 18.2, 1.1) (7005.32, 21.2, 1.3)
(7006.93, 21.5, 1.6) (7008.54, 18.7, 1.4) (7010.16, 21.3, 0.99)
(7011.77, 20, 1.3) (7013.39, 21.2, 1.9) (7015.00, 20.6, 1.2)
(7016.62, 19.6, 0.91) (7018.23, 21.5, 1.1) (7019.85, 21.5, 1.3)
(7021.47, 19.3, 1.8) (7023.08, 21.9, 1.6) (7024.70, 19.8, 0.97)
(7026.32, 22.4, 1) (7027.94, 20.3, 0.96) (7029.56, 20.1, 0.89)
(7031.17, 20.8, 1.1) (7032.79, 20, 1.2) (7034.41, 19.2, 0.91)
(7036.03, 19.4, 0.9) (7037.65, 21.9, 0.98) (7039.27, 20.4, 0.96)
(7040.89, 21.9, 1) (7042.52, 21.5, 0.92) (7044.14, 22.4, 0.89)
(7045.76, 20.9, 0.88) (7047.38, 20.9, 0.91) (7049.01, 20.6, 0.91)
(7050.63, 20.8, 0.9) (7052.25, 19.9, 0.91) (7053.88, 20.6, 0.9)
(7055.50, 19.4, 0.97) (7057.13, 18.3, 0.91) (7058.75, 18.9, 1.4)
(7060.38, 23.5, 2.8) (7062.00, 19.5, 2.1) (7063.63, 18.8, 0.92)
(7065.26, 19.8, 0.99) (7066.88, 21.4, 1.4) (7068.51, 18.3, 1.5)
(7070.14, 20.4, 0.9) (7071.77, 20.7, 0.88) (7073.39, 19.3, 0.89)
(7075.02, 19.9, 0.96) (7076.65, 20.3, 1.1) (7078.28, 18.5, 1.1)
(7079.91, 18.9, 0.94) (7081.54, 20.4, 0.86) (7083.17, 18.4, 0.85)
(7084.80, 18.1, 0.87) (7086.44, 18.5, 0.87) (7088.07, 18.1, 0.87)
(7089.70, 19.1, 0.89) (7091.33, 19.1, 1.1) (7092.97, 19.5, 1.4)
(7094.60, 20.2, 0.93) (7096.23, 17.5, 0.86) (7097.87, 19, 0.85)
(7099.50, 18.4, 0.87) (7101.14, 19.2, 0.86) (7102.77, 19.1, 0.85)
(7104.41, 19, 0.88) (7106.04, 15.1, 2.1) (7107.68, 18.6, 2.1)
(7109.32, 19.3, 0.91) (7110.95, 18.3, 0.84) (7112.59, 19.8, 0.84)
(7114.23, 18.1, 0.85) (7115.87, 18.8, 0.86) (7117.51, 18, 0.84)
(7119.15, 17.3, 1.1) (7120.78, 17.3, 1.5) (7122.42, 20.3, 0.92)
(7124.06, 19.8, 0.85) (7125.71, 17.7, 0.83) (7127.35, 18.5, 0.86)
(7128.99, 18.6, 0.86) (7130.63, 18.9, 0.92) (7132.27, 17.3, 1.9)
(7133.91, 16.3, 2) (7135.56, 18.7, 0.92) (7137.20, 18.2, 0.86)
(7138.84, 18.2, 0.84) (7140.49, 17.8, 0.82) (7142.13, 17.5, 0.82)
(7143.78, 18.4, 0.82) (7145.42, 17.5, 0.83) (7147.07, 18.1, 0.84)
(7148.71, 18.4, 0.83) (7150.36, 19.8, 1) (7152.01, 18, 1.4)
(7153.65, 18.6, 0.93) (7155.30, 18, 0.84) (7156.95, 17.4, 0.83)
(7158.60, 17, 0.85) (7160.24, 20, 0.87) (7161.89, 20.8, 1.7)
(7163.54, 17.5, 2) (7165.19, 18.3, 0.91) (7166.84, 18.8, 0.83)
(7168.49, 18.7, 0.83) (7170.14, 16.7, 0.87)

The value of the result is 1.03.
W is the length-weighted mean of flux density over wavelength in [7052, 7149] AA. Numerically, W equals 18.8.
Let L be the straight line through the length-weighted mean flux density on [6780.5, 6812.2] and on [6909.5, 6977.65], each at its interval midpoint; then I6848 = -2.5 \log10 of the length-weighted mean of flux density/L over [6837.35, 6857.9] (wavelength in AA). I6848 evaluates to 0.03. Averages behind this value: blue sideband 19.8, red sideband 20.3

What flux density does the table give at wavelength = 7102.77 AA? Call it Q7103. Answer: 19.1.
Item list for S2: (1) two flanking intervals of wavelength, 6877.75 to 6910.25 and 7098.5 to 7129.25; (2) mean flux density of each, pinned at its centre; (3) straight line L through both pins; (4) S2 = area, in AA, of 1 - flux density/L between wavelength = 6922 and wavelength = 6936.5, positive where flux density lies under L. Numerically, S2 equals -0.20 AA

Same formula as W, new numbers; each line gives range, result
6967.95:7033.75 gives 20.6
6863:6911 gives 20.3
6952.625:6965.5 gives 20.2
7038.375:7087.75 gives 20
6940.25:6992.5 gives 20.6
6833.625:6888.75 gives 19.9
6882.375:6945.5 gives 20.3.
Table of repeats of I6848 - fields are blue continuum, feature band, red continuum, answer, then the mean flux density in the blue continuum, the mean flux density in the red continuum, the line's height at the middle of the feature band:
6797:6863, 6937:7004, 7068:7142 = -0.07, 19.9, 18.7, 19.3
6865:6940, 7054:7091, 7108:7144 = -0.04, 20.2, 18.3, 18.8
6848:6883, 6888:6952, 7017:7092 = -0.03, 19.7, 20.1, 19.8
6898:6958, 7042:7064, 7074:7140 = -0.07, 20.3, 18.6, 19.1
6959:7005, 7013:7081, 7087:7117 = -0.05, 20.5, 18.7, 19.5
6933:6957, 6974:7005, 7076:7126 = -0.03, 20.7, 18.7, 20.1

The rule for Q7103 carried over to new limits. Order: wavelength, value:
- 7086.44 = 18.5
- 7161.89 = 20.8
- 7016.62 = 19.6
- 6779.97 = 17.5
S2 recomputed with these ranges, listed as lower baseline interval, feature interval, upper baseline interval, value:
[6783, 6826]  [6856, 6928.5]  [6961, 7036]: 0.6 AA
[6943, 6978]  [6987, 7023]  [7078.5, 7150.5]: -1.4 AA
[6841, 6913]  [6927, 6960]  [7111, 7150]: -1.8 AA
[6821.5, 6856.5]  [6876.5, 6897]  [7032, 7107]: -0.7 AA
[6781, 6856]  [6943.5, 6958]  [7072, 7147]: -1.1 AA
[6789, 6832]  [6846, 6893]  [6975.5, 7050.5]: 0.9 AA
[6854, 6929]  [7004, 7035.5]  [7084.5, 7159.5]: -2.4 AA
